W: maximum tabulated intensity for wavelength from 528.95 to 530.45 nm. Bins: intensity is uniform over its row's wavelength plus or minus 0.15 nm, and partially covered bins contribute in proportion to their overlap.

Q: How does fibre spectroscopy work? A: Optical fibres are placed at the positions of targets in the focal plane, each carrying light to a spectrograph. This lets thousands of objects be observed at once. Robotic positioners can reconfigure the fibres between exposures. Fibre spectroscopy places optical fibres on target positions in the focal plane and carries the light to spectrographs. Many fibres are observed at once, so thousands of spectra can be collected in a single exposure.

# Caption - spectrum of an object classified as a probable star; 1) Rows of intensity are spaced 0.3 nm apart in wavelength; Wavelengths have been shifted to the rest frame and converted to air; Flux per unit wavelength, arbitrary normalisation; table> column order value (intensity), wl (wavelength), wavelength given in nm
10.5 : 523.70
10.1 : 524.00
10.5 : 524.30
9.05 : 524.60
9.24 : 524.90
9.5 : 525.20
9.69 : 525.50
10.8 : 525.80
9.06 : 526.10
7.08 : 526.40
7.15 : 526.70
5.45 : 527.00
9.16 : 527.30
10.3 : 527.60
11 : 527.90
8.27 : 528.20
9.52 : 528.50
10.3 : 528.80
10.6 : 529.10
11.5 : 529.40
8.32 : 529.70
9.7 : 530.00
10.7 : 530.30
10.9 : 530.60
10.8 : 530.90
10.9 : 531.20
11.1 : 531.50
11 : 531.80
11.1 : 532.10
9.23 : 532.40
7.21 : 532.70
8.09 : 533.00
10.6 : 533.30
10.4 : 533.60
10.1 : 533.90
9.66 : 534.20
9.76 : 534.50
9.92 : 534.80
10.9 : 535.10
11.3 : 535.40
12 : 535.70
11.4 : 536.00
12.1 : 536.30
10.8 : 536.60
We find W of 11.5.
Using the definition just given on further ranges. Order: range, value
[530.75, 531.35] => 10.9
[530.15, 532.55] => 11.1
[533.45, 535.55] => 11.3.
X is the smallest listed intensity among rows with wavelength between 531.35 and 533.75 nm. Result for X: 7.21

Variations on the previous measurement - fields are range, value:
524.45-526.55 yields 7.08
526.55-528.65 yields 5.45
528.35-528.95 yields 9.52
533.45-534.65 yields 9.66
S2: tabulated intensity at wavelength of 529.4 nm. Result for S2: 11.5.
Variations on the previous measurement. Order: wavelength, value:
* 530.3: 10.7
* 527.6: 10.3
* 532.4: 9.23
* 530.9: 10.8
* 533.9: 10.1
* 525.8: 10.8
